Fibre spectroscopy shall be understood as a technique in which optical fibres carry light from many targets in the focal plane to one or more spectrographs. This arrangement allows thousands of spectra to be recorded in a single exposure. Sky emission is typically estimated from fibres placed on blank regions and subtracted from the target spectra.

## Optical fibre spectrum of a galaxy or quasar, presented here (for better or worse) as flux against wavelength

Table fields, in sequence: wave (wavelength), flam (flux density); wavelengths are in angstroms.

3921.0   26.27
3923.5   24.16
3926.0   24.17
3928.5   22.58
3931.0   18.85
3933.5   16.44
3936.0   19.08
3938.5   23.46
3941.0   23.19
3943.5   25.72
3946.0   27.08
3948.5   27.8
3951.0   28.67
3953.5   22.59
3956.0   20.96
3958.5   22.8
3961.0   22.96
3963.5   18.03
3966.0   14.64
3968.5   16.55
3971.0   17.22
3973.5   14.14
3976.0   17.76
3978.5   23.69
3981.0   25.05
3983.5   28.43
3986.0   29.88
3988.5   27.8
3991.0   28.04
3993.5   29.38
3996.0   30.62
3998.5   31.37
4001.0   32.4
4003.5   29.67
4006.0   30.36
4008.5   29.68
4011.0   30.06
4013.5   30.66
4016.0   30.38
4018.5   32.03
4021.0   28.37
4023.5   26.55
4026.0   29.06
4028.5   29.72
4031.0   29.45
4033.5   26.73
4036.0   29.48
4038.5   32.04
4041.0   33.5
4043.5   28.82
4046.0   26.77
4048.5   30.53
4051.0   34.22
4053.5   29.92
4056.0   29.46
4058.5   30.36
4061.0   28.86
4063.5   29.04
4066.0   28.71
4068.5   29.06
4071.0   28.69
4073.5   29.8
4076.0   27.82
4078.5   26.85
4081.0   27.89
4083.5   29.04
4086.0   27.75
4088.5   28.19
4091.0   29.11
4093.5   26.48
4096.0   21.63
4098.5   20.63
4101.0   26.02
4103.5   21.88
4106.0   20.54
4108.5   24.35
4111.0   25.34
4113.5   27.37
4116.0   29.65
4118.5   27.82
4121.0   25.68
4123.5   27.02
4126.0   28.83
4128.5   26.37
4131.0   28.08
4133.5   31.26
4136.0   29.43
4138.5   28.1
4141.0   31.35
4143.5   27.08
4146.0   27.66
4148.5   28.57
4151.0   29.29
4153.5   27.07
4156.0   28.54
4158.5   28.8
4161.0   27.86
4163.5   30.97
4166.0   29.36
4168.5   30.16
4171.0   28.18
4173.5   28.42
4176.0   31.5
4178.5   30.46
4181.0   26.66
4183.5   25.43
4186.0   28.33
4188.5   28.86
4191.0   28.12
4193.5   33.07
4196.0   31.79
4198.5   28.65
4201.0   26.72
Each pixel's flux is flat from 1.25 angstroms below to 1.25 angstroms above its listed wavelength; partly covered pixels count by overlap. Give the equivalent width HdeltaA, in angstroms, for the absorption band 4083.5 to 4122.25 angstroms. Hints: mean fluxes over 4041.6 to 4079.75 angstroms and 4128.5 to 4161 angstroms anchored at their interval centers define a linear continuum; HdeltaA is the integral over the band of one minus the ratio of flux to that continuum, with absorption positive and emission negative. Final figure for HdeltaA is 4.5 angstroms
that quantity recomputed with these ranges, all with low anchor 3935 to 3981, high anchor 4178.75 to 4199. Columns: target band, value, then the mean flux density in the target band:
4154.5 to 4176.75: -0.8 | 29.2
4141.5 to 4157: -0.3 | 28.2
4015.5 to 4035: -4.3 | 29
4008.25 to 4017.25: -2.7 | 30.3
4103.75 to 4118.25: 0.6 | 25.4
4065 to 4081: -2.0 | 28.4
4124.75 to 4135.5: -0.6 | 28.7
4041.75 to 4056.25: -3.3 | 30.1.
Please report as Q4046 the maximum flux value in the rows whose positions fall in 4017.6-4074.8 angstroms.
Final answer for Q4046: 34.22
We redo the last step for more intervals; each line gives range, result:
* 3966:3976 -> 17.76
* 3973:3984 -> 28.43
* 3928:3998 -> 30.62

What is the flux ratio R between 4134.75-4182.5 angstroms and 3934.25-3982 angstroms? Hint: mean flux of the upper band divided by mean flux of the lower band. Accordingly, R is 1.34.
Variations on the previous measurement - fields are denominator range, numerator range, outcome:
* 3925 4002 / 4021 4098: 1.22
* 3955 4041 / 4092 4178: 1.04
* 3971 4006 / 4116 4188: 1.07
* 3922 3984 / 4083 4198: 1.28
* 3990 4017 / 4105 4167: 0.92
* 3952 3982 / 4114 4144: 1.44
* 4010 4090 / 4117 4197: 0.98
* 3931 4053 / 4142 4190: 1.09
